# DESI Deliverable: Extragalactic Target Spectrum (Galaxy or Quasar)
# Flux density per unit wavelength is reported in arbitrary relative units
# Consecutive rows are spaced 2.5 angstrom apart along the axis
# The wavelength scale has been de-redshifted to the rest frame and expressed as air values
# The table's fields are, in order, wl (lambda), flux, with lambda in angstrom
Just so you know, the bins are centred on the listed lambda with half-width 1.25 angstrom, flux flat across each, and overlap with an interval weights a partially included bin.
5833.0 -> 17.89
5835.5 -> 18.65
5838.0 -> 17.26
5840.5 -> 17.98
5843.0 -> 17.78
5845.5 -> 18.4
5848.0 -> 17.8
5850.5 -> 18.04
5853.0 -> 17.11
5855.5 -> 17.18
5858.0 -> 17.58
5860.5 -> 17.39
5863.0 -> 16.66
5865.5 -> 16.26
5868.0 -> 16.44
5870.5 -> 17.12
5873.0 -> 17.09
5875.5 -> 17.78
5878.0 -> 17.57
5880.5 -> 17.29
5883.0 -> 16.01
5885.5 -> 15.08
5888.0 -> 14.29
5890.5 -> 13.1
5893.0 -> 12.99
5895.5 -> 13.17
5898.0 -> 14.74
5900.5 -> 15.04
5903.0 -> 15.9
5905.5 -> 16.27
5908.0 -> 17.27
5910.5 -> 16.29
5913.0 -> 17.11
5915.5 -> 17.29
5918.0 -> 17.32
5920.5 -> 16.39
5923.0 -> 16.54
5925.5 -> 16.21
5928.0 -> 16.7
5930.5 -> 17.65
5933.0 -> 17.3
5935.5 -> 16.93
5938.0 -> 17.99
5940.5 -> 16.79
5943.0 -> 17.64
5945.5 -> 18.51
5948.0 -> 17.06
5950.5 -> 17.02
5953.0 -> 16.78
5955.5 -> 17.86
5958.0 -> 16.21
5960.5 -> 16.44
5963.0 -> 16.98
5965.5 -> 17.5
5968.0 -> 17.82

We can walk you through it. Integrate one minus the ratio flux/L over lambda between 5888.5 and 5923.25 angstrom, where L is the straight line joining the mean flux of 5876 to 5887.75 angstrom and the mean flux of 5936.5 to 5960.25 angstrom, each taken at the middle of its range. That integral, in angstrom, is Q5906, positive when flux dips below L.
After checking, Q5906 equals 2.3 angstrom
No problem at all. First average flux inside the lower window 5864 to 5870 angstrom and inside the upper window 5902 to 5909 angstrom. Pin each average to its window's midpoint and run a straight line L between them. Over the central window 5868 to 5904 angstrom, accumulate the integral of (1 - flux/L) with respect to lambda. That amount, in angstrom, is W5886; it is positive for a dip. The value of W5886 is 2.02 angstrom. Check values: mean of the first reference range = 16.5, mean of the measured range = 15.5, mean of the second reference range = 16.5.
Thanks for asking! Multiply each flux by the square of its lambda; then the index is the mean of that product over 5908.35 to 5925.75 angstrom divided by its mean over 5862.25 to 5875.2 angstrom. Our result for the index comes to 1.02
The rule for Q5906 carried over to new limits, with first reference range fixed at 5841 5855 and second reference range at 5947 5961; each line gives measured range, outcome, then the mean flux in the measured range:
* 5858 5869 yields 0.55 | 16.8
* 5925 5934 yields 0.05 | 17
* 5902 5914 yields 0.51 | 16.6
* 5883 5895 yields 2.35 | 14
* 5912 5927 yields 0.35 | 16.8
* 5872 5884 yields 0.26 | 17.2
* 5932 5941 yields -0.12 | 17.3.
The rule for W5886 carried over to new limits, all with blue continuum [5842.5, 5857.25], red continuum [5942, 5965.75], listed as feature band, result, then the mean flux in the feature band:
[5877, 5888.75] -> 1.0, 16.1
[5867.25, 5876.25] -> 0.3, 17.1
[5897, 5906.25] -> 1.1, 15.5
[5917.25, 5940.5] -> 0.4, 17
